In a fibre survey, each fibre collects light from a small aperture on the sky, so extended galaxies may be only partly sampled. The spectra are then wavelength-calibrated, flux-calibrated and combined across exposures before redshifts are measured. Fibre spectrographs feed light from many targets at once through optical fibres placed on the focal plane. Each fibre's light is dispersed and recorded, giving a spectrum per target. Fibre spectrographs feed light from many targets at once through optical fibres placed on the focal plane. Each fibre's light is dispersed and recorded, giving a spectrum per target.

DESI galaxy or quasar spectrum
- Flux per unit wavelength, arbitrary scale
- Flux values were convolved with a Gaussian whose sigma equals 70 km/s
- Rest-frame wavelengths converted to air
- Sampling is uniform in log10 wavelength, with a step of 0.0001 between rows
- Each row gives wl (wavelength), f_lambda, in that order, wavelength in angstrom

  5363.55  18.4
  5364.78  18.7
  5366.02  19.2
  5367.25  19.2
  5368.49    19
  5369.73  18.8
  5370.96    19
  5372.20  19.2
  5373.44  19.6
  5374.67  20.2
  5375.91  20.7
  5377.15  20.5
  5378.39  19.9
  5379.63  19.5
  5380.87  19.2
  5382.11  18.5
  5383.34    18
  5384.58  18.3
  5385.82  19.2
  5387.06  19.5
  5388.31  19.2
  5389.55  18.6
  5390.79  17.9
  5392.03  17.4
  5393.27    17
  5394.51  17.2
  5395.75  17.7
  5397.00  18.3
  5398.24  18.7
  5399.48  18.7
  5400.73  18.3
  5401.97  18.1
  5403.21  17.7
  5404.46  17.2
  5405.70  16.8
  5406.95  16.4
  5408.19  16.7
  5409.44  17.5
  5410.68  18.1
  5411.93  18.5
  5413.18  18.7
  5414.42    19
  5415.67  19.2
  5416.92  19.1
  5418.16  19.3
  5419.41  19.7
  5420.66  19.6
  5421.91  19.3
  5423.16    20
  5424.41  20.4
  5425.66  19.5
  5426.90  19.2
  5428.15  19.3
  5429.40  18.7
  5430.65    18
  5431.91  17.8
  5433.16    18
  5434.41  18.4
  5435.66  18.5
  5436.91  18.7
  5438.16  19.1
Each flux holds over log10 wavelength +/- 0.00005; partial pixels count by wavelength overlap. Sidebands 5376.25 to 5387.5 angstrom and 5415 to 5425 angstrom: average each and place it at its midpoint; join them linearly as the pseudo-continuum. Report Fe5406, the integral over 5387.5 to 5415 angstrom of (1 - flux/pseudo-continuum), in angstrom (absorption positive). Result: 2.1 angstrom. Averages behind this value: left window 19.2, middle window 17.9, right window 19.6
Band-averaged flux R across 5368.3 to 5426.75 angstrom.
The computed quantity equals 18.7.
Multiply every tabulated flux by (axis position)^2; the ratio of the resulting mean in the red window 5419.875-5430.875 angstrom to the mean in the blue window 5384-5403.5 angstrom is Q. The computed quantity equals 1.1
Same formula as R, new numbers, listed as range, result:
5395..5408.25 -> 17.7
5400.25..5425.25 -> 18.5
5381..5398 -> 18.3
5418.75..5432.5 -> 19.2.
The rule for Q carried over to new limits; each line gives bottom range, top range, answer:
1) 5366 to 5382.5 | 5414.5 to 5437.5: 1.00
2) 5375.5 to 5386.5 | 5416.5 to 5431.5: 1.02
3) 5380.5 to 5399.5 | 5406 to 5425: 1.03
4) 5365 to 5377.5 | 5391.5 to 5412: 0.92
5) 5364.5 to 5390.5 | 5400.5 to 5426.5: 0.98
